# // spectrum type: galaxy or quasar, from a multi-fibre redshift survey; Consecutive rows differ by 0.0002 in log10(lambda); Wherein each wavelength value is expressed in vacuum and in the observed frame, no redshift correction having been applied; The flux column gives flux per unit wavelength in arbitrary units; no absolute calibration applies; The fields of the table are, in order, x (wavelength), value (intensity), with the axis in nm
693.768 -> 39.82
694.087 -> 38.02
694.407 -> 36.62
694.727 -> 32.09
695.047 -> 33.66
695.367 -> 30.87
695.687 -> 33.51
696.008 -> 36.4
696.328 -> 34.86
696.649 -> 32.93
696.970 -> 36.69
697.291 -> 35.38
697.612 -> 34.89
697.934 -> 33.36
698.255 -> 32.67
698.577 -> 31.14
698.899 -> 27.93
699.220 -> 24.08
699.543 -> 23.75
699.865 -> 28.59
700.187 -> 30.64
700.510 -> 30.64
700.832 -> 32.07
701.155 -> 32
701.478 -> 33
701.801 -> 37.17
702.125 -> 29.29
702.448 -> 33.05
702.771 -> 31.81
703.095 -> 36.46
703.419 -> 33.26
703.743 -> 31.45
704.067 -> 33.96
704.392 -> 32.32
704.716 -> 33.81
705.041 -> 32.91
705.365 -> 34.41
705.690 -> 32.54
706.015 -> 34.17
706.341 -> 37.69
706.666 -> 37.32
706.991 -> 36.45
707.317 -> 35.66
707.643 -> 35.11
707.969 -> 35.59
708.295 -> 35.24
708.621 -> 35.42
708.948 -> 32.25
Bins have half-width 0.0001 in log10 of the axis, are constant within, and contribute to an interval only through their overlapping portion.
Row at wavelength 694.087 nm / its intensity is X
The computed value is 38.02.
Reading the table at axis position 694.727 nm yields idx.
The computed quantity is 32.09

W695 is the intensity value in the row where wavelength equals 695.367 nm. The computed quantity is 30.87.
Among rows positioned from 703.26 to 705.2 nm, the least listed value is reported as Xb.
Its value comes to 31.45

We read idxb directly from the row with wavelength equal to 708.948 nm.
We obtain 32.25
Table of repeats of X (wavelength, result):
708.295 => 35.24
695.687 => 33.51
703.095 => 36.46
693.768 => 39.82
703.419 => 33.26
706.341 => 37.69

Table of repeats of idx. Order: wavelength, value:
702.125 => 29.29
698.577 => 31.14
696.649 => 32.93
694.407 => 36.62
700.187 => 30.64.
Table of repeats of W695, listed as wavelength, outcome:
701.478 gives 33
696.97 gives 36.69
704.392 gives 32.32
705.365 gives 34.41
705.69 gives 32.54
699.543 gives 23.75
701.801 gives 37.17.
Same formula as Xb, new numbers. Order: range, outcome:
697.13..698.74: 31.14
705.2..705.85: 32.54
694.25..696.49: 30.87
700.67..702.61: 29.29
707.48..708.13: 35.11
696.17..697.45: 32.93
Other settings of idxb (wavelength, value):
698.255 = 32.67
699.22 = 24.08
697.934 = 33.36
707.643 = 35.11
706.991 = 36.45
